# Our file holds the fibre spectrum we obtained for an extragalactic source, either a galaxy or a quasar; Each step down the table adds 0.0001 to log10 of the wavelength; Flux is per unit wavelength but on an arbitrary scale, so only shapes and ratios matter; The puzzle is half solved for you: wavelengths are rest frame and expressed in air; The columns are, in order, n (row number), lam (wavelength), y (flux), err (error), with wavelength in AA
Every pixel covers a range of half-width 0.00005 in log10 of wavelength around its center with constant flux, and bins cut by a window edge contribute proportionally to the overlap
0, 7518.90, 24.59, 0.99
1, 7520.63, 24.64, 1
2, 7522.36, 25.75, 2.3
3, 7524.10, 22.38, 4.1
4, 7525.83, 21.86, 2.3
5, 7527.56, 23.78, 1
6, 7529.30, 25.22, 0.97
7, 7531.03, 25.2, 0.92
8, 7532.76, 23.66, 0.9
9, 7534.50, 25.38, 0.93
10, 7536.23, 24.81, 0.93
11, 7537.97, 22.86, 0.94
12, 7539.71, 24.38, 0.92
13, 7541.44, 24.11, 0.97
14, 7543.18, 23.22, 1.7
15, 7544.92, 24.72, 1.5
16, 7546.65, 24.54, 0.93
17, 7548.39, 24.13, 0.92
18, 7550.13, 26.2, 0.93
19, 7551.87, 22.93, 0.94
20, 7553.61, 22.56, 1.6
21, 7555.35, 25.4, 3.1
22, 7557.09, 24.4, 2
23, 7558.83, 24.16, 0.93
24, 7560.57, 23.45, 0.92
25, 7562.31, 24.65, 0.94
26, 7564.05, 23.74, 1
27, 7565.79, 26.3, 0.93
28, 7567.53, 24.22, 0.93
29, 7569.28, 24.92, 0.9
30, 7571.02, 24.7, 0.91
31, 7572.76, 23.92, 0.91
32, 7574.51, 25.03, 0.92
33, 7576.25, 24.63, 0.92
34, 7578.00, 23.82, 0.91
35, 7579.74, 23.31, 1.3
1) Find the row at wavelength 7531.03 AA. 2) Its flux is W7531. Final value 25.2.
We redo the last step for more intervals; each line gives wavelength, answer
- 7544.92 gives 24.72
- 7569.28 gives 24.92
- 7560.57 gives 23.45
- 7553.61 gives 22.56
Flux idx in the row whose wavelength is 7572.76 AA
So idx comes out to 23.92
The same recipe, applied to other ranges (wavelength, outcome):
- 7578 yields 23.82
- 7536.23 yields 24.81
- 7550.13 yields 26.2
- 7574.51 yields 25.03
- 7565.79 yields 26.3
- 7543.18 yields 23.22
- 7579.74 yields 23.31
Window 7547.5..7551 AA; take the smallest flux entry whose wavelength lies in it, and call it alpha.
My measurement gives 24.13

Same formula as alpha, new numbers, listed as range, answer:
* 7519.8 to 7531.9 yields 21.86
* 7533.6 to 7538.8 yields 22.86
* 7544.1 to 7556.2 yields 22.56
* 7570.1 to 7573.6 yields 23.92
